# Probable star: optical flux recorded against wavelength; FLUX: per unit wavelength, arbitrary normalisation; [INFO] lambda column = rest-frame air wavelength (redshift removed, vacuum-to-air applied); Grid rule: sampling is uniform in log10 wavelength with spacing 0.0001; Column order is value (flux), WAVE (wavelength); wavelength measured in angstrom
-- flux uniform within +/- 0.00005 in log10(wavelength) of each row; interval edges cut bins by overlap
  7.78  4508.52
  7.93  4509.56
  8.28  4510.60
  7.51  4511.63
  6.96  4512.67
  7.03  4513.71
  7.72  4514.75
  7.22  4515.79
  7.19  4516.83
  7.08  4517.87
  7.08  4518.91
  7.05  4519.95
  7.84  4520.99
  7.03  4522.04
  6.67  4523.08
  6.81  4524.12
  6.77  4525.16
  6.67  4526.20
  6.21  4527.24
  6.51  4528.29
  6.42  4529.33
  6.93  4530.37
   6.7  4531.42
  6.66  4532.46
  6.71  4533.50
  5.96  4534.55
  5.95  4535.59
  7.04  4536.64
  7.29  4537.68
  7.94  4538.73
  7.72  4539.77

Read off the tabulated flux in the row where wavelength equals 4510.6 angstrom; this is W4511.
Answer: 8.28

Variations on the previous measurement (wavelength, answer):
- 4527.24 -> 6.21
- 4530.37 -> 6.93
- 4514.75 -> 7.72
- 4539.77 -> 7.72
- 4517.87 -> 7.08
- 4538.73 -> 7.94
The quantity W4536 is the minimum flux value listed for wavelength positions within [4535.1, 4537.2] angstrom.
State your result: 5.95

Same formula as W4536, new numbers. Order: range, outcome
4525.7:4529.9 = 6.21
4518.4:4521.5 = 7.05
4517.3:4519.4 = 7.08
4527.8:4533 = 6.42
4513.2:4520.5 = 7.03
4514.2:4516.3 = 7.22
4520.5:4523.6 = 6.67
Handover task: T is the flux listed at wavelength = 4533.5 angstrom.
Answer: 6.71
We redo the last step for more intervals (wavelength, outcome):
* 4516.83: 7.19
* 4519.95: 7.05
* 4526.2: 6.67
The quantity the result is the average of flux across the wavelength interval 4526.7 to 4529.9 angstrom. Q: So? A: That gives 6.39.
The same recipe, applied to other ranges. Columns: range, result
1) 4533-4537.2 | 6.42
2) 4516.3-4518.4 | 7.14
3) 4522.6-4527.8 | 6.63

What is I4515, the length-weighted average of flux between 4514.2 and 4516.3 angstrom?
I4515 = 7.46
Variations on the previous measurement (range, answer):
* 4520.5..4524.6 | 7.07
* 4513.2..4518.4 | 7.25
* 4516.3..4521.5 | 7.25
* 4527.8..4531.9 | 6.64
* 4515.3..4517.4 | 7.2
